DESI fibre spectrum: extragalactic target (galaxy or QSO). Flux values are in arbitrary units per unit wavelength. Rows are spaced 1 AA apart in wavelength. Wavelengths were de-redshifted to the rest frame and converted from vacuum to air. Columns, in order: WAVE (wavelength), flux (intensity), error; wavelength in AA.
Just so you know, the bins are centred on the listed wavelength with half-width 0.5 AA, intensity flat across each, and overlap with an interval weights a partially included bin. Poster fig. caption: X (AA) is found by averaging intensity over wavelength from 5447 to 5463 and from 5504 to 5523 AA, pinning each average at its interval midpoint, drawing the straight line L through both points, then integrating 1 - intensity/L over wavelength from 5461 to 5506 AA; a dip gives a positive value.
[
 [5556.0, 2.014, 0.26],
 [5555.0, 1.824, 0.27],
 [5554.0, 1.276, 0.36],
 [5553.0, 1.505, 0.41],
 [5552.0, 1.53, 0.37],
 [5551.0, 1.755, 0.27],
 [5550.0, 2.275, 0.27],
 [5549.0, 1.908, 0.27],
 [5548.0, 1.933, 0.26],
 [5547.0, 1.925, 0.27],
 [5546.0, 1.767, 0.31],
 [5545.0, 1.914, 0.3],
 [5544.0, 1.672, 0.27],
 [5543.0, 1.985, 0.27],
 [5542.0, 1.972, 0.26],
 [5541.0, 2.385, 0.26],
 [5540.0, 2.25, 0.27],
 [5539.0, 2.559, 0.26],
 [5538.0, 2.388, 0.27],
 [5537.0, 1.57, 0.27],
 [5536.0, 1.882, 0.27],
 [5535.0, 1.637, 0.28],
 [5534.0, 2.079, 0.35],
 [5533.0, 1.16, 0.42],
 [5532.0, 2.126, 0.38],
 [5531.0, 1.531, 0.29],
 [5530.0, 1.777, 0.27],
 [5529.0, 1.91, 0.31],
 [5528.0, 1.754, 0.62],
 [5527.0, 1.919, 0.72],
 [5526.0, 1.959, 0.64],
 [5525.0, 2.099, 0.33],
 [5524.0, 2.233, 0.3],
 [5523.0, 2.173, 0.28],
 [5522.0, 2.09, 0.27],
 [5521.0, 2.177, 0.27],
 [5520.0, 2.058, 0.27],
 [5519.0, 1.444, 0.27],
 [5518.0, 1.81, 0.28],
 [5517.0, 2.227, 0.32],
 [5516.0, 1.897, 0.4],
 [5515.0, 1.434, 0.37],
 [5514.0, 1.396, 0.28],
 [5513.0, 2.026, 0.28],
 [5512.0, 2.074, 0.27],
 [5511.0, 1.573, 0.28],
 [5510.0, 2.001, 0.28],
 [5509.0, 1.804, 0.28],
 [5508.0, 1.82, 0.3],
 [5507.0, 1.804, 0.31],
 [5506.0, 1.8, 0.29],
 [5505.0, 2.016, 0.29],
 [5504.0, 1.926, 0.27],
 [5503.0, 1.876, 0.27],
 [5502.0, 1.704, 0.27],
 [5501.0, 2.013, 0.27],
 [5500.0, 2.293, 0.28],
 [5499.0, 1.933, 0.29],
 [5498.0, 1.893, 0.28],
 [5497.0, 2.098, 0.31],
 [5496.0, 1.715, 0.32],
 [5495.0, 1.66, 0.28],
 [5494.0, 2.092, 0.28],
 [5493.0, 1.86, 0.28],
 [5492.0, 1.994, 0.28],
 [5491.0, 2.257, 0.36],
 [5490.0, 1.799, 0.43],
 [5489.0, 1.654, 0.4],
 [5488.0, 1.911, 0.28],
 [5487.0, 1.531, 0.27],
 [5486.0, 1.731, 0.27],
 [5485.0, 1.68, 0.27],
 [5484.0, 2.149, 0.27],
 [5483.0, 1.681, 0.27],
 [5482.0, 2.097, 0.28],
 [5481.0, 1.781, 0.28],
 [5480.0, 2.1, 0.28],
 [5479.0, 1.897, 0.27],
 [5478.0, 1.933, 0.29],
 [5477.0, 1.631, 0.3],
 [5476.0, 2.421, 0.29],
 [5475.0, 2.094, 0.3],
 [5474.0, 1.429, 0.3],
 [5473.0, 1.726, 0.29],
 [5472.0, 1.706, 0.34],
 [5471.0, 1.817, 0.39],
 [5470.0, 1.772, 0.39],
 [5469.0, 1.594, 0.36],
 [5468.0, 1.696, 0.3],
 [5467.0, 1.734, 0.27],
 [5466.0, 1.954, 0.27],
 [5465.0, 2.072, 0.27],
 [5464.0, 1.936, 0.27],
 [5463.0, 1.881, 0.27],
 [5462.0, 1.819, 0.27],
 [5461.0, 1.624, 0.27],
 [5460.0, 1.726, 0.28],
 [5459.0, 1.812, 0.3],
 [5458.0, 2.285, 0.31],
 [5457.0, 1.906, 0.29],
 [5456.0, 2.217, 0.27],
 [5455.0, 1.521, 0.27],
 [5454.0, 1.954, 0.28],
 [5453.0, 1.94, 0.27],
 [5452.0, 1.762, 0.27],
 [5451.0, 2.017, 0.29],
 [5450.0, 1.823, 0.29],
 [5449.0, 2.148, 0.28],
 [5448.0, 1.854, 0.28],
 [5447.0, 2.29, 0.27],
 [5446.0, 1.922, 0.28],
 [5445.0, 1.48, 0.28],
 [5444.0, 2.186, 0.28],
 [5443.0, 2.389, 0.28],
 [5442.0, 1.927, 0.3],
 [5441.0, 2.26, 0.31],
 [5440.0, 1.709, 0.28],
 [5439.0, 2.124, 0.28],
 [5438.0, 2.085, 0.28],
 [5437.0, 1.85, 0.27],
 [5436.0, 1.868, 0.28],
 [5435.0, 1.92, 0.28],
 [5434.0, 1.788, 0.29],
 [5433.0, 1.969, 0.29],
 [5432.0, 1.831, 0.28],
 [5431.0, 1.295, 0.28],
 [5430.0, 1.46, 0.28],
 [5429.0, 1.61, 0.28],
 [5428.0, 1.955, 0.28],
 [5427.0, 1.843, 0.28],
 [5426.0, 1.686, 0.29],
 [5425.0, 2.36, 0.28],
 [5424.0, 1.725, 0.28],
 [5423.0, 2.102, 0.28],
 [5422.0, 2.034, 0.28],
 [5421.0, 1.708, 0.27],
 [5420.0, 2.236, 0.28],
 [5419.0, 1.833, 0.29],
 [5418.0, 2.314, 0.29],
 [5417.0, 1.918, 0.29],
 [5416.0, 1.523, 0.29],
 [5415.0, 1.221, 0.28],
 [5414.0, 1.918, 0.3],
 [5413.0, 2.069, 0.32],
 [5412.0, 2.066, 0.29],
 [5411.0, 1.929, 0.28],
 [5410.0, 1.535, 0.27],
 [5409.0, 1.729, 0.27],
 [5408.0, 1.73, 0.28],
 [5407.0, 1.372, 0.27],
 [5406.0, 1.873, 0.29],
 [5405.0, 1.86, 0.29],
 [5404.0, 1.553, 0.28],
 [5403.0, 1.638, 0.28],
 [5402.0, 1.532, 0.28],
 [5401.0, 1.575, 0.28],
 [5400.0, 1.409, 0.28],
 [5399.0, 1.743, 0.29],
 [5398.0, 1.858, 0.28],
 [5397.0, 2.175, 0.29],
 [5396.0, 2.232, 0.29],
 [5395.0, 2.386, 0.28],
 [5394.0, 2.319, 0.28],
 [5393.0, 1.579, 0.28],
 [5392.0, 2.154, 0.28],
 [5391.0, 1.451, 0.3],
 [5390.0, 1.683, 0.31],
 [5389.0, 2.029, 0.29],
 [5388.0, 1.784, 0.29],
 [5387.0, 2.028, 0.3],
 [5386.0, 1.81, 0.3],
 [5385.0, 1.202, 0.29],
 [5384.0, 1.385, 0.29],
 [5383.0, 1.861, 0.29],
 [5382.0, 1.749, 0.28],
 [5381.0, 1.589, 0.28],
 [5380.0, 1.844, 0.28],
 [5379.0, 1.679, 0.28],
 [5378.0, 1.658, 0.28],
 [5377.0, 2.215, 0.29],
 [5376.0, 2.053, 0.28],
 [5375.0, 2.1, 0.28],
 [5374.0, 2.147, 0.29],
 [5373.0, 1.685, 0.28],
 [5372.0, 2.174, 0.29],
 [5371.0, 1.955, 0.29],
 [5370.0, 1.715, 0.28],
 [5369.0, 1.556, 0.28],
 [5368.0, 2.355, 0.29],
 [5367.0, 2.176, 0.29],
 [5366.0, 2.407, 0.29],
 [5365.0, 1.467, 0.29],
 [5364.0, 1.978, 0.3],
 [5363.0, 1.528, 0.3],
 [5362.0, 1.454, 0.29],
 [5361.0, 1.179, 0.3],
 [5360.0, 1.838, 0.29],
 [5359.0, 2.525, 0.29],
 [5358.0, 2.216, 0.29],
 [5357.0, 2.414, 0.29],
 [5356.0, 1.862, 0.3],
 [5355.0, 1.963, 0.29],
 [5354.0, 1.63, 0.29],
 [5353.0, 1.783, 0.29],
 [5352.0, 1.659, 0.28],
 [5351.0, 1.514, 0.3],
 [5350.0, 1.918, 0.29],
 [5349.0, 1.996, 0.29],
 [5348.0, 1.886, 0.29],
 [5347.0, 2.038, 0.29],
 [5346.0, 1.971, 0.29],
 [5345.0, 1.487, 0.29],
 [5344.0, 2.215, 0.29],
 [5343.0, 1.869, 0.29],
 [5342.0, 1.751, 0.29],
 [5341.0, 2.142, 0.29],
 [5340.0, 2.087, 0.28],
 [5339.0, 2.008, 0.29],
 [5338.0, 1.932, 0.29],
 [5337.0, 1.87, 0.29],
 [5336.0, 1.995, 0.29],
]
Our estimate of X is 0.4 AA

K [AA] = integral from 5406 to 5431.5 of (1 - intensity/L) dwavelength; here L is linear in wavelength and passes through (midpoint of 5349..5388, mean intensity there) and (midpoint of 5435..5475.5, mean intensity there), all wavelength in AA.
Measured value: 0.9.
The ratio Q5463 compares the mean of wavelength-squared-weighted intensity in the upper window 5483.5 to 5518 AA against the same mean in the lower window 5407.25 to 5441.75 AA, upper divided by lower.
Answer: 1.04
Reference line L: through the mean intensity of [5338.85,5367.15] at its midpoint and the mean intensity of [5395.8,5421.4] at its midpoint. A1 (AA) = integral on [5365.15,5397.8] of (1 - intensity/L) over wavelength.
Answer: -1.2 AA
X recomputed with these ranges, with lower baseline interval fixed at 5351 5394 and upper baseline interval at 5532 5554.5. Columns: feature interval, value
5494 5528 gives -0.6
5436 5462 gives -1.2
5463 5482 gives 0.1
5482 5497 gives 0.1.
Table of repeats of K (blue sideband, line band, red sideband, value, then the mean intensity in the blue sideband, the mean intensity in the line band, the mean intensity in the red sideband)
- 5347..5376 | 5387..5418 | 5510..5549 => 1.6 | 1.9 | 1.81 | 1.92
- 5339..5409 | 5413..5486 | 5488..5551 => 0.1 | 1.85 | 1.88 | 1.92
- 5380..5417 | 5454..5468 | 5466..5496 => -0.4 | 1.77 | 1.88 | 1.84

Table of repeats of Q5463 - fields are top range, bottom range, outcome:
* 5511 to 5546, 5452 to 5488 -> 1.06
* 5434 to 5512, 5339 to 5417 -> 1.07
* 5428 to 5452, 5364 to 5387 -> 1.05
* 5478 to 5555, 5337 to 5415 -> 1.07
